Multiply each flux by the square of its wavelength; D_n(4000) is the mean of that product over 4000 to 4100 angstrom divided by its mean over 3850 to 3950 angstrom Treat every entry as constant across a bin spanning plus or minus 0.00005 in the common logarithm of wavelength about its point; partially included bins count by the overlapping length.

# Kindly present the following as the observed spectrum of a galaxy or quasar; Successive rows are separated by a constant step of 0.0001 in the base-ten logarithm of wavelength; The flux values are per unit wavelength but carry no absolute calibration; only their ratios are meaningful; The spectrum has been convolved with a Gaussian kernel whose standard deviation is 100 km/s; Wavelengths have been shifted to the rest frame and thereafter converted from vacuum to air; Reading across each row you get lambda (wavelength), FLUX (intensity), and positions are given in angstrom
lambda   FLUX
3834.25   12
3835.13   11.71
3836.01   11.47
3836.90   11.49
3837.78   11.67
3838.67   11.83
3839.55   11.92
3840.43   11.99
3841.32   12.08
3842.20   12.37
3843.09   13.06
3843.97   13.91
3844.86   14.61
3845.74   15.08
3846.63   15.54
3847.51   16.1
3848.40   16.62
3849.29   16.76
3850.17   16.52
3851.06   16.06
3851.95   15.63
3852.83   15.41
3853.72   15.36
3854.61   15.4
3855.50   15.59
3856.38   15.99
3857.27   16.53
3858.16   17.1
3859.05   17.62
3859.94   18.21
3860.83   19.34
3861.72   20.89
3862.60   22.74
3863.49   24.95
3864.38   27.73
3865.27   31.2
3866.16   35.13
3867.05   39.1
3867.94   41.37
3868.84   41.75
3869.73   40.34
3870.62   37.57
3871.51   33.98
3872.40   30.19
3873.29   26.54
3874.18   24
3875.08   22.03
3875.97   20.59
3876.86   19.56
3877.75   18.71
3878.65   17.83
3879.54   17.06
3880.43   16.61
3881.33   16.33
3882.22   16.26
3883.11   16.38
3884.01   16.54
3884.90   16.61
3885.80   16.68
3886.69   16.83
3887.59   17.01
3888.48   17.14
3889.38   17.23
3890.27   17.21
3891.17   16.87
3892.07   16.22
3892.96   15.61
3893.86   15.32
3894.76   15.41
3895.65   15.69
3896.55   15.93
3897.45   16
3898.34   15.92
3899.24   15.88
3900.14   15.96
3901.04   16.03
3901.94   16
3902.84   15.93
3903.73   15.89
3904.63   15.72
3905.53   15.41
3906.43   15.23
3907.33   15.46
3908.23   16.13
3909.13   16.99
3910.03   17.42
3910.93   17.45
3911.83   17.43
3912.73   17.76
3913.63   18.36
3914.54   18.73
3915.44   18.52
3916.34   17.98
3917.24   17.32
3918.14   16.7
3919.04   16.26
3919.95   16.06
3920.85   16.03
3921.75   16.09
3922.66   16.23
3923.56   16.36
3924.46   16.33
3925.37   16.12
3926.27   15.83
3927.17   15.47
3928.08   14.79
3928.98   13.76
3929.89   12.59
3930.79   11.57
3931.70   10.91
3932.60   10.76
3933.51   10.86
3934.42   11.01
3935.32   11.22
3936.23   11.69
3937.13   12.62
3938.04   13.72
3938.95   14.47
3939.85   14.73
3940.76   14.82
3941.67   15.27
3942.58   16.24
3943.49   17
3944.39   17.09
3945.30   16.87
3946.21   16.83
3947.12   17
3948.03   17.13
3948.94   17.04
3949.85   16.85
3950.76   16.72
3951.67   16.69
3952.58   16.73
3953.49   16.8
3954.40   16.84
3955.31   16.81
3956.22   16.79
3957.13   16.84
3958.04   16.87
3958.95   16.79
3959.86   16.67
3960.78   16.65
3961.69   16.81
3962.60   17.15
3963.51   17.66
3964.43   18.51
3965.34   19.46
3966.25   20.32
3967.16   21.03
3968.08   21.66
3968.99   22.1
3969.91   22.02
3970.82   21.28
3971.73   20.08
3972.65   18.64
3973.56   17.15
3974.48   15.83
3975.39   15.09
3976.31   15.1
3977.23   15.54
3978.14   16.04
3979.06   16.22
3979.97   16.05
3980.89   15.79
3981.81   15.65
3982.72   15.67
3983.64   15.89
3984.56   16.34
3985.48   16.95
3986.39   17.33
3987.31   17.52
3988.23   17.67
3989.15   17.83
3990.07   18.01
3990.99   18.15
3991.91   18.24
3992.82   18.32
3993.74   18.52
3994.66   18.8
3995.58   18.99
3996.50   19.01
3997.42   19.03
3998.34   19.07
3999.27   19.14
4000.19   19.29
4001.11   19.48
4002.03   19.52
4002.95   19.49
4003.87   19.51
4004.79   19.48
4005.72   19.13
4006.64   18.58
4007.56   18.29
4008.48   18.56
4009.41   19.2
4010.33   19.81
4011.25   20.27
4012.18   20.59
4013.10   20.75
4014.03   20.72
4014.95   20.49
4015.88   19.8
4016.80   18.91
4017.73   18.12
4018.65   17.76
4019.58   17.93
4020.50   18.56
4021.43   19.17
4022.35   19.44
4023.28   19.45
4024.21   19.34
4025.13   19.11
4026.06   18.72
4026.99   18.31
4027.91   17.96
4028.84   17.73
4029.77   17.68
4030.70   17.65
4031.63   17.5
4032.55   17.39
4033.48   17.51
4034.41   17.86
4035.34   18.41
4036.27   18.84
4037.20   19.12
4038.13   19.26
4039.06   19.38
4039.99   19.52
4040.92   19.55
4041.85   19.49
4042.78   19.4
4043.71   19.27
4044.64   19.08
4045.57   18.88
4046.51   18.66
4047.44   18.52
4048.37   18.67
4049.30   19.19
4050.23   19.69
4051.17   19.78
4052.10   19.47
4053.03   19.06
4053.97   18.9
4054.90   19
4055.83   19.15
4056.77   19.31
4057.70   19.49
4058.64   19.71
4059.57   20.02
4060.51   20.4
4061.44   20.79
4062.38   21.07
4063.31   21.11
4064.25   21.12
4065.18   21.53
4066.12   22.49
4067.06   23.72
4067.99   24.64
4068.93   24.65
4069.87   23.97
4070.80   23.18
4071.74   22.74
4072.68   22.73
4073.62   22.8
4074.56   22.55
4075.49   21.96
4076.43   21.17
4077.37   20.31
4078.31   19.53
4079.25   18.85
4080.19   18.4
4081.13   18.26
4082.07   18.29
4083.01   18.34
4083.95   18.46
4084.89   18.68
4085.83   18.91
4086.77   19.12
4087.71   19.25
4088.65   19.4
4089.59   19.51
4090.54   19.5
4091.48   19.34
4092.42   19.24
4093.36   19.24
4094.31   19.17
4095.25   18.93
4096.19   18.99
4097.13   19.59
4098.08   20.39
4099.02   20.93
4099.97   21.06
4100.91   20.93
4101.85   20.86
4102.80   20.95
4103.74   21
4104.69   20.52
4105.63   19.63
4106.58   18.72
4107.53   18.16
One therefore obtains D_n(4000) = 1.17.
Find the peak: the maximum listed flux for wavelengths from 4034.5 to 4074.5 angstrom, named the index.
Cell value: 24.65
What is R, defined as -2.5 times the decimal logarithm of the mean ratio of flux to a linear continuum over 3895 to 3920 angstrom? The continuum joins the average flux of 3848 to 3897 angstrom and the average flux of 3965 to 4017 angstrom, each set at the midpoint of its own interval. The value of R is 0.22 mag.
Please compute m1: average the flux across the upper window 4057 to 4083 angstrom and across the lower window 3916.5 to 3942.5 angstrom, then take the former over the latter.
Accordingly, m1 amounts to 1.48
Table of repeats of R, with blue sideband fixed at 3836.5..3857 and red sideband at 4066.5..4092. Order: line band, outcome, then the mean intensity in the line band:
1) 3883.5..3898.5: -0.05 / 16.4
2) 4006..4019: -0.03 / 19.4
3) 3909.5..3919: -0.09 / 17.7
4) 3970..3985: 0.07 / 16.8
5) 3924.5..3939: 0.27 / 13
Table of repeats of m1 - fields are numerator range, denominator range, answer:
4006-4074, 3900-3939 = 1.29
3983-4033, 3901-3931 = 1.15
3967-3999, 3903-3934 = 1.14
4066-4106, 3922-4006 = 1.22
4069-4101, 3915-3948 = 1.35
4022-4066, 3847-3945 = 1.05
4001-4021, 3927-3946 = 1.41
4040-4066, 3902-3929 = 1.19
